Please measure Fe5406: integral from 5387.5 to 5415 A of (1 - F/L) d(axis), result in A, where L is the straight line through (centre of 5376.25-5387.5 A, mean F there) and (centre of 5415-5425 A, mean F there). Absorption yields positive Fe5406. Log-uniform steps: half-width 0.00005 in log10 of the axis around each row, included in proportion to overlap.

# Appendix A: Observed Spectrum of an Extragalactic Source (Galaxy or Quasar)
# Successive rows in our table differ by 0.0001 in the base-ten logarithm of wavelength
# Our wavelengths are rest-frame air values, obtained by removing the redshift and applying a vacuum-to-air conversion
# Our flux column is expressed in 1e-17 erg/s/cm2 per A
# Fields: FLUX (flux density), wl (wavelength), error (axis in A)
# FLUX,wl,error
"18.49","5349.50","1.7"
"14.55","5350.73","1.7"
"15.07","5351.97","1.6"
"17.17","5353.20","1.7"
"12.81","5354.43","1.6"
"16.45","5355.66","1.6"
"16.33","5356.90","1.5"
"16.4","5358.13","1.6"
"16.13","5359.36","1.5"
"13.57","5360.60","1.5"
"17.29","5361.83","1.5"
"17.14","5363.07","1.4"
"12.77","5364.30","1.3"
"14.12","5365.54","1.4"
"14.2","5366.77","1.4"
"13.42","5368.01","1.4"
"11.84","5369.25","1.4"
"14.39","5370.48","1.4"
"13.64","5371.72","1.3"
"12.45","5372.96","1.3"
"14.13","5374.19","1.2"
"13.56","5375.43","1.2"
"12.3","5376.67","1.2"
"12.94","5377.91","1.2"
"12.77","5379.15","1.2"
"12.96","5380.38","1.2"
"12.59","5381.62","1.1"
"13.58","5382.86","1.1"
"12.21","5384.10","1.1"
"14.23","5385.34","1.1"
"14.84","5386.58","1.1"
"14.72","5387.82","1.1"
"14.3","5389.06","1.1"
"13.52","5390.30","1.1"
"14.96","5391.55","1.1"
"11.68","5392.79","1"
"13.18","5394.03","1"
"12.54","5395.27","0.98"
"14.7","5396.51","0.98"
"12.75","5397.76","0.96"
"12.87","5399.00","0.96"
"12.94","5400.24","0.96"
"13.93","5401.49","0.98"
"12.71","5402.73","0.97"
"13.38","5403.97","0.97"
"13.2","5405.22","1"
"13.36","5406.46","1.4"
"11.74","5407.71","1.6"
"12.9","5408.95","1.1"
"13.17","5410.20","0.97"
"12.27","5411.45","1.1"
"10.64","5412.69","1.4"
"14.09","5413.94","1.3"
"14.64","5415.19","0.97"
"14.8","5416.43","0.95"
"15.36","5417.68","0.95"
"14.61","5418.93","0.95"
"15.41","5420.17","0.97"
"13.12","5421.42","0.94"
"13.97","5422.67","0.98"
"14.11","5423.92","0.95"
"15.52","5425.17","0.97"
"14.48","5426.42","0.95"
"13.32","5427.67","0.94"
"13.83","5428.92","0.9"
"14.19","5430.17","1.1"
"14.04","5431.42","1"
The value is 1.41 A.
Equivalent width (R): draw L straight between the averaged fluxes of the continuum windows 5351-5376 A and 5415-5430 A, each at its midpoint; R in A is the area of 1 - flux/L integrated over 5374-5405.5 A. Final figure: 2.6 A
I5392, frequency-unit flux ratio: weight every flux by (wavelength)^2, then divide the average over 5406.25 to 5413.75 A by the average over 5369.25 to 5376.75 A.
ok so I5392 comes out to 0.94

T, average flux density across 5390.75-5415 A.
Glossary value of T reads 13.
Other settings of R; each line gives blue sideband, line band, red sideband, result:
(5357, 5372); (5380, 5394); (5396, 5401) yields 0.15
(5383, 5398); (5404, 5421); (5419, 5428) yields 0.68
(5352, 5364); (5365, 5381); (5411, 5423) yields 2.14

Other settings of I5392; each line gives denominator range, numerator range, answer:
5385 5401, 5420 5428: 1.06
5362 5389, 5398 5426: 1.01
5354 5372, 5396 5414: 0.89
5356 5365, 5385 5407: 0.88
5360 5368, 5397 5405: 0.90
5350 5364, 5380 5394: 0.88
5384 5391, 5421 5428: 1.02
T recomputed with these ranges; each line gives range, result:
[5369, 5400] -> 13.4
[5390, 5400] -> 13.3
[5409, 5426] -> 13.9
